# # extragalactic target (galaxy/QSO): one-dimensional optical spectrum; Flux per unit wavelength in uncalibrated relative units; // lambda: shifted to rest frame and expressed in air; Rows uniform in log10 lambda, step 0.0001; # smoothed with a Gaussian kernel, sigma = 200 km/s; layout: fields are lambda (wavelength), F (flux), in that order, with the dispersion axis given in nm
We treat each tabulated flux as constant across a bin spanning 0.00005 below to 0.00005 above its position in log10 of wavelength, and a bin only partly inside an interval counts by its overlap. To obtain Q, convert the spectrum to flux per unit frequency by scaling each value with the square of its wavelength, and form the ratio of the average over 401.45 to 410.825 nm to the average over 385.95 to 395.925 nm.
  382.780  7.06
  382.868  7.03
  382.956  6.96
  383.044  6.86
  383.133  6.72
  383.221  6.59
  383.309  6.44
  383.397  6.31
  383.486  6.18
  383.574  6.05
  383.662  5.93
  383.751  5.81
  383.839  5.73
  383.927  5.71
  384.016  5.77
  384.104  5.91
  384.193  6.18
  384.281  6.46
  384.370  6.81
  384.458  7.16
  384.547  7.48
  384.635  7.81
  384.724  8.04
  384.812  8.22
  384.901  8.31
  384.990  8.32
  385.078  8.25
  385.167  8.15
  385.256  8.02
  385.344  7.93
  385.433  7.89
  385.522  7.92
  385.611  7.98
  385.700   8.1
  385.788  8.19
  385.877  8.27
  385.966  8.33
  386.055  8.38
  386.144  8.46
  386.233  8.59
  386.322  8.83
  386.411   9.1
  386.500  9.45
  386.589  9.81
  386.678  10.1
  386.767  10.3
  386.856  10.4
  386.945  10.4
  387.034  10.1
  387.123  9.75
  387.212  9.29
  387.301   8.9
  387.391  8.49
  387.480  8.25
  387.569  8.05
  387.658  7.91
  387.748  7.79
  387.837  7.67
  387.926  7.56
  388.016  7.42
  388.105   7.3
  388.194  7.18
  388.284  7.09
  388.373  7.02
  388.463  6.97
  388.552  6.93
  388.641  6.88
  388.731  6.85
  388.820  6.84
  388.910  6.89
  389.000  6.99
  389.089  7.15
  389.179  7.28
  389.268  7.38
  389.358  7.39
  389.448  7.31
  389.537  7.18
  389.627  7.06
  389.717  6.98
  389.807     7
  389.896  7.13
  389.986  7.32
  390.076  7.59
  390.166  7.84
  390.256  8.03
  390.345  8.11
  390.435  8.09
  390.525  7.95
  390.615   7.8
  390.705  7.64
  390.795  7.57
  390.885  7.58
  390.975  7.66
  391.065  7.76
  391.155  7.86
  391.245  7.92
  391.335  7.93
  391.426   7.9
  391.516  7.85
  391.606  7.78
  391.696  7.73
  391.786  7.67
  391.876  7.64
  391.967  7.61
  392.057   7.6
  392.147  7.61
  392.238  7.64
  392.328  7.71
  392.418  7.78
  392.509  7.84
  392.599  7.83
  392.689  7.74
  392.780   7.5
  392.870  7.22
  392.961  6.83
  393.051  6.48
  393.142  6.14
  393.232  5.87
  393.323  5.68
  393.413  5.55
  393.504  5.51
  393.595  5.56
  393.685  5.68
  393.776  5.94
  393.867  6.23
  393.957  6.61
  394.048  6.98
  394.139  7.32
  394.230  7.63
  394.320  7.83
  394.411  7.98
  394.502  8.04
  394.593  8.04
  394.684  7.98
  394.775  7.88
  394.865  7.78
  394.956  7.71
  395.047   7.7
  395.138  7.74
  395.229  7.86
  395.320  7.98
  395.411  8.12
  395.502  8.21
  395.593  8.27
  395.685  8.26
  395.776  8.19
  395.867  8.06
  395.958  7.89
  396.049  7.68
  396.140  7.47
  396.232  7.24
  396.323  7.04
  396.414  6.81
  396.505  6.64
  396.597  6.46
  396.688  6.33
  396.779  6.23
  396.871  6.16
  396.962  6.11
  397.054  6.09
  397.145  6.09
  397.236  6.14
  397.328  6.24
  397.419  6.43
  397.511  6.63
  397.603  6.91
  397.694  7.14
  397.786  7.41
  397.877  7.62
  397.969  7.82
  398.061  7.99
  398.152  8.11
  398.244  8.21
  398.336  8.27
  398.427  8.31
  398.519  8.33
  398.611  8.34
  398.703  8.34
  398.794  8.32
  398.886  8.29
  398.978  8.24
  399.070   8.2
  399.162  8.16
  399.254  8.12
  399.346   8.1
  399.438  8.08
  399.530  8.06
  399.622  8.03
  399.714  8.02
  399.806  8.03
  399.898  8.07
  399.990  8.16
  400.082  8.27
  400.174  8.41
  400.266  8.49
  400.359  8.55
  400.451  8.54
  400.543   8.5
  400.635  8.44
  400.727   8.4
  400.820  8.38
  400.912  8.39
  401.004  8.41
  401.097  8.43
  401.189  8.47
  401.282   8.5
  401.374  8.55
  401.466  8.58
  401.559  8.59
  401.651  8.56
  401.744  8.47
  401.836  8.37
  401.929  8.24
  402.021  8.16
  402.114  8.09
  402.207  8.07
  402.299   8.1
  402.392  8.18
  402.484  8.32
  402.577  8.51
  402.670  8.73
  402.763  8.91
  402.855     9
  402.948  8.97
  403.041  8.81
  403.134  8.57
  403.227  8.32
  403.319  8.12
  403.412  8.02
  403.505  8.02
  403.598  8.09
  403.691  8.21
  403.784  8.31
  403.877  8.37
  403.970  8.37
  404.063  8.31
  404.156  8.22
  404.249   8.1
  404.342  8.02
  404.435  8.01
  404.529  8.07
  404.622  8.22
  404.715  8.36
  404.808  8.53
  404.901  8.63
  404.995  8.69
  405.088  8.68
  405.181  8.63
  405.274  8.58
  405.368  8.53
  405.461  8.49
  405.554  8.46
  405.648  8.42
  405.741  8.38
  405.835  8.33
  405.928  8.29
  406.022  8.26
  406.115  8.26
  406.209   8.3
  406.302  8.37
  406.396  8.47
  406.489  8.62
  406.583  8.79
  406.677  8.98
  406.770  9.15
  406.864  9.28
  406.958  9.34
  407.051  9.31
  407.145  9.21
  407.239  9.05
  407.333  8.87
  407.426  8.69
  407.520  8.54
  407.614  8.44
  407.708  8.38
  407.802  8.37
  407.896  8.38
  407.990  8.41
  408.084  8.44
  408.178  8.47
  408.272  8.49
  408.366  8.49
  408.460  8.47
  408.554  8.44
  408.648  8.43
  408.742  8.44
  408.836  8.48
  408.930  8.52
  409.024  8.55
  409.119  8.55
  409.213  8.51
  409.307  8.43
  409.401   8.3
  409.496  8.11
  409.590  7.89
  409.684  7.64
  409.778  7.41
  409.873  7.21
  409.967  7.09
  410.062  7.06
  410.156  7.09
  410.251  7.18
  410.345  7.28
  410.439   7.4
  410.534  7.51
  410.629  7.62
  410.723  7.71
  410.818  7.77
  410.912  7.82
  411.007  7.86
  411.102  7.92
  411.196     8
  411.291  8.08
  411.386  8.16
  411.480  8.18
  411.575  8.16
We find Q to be 1.17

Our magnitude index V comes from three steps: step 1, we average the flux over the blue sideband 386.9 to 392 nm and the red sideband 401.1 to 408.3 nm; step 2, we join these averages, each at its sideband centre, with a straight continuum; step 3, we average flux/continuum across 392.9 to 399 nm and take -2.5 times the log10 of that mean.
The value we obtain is 0.115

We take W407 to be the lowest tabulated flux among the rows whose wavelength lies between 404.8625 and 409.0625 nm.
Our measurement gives 8.26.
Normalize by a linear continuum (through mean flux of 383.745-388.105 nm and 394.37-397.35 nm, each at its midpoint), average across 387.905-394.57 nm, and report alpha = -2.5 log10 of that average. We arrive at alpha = 0.07 mag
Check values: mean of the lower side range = 8.13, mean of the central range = 7.26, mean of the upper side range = 7.35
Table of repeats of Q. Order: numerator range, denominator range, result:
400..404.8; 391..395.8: 1.19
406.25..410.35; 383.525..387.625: 1.16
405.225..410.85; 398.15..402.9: 1.03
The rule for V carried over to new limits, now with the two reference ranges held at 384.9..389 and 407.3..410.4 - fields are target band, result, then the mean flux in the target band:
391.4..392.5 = 0.07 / 7.71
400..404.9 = -0.03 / 8.38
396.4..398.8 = 0.15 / 7.15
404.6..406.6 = -0.04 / 8.47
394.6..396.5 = 0.06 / 7.78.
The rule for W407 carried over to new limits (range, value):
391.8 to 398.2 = 5.51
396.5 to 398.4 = 6.09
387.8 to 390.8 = 6.84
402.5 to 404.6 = 8.01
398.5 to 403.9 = 8.02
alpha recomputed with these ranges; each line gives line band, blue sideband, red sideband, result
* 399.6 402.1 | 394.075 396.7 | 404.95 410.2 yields -0.05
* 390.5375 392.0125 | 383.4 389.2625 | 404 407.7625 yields 0.03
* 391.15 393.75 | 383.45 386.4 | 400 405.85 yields 0.10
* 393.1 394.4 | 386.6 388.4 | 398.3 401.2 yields 0.30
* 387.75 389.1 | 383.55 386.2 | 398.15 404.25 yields 0.07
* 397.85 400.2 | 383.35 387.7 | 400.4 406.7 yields 0.02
